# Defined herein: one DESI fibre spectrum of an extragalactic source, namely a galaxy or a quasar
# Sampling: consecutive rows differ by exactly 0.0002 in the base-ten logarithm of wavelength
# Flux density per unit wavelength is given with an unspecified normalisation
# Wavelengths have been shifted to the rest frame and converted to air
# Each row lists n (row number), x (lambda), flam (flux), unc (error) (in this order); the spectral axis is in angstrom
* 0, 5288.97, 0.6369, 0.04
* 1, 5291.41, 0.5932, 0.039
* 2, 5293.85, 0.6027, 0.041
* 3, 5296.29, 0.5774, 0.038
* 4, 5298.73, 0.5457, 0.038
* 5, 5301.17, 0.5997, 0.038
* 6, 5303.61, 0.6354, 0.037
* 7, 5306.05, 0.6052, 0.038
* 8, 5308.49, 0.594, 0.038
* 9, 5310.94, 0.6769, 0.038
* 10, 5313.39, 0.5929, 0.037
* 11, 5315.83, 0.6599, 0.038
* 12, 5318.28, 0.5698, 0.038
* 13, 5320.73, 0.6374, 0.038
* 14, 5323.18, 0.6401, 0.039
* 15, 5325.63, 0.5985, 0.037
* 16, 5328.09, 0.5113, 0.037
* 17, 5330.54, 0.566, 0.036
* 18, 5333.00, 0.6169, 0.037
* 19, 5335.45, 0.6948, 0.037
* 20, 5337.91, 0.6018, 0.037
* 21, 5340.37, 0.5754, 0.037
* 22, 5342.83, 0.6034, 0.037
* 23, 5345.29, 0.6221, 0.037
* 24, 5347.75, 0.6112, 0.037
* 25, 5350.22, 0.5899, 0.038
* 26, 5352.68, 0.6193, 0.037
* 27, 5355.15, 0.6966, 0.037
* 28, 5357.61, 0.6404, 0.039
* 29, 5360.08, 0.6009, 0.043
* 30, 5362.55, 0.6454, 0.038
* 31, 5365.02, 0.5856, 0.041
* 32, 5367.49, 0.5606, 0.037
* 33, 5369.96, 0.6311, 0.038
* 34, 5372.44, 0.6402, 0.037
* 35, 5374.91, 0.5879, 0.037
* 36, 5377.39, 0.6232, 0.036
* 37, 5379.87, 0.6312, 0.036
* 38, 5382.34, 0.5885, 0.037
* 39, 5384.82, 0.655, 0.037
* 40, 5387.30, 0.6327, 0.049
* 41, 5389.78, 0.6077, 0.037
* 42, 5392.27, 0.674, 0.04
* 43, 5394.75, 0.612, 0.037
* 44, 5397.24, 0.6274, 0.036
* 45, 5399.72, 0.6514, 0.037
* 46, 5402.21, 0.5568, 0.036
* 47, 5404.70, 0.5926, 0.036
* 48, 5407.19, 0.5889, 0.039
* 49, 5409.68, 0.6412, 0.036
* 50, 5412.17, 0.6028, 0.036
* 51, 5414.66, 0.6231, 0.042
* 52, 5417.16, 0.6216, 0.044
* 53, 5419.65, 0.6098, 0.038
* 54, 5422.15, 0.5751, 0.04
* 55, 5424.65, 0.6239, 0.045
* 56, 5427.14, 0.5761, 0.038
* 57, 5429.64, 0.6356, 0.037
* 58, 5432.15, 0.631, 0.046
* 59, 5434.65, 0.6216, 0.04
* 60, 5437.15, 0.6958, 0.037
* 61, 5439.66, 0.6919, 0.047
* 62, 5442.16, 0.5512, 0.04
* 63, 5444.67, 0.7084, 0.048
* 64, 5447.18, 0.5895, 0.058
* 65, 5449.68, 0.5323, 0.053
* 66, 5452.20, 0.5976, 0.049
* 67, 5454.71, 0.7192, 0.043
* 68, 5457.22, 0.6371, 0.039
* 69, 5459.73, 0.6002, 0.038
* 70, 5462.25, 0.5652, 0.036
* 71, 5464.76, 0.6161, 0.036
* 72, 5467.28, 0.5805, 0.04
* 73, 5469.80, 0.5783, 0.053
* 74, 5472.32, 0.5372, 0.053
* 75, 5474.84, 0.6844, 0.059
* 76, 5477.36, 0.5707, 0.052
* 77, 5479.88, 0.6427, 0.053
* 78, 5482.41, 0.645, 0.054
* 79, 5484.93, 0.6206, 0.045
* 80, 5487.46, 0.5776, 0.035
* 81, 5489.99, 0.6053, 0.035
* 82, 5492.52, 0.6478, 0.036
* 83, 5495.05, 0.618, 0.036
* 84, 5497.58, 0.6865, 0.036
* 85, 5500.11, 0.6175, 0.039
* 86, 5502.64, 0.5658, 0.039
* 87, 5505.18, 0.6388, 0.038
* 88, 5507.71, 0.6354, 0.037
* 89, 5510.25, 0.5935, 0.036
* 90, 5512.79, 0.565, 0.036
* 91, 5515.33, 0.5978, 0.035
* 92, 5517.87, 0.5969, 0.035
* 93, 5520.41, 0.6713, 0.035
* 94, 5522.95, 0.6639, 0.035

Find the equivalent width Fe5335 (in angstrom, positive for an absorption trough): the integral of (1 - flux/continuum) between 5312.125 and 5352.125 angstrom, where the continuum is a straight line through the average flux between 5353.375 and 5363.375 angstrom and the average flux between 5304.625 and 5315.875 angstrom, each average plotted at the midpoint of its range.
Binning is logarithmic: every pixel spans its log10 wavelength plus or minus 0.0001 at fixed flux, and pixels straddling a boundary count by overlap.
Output 1.7 angstrom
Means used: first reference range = 0.623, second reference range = 0.644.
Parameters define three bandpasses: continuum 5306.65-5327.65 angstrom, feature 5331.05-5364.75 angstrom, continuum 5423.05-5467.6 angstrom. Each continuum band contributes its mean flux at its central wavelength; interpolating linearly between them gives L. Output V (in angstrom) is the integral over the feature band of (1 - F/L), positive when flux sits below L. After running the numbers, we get -0.2 angstrom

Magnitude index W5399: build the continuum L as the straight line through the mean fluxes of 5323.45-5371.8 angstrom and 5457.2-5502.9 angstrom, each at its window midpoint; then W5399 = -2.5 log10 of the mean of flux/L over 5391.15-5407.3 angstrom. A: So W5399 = -0.01 mag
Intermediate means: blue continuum 0.61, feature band 0.616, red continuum 0.611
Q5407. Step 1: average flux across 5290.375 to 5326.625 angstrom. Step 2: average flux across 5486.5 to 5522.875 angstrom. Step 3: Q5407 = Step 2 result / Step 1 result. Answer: 1.01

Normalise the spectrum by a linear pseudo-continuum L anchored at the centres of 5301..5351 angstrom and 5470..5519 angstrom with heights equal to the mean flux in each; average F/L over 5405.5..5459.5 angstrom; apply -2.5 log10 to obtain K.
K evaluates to -0.019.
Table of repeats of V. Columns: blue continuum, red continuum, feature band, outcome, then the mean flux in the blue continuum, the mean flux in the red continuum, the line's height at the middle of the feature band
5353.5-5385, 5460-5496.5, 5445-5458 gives -0.23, 0.621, 0.607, 0.61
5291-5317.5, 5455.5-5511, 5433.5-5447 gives -0.82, 0.607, 0.613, 0.612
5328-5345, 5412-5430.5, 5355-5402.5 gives -1.29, 0.603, 0.608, 0.606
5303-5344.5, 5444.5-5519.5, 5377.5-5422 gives -0.50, 0.61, 0.611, 0.611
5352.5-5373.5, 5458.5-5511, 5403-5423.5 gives 0.43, 0.624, 0.611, 0.619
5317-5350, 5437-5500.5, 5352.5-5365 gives -0.64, 0.603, 0.619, 0.606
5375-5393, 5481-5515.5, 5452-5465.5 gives -0.12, 0.626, 0.616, 0.619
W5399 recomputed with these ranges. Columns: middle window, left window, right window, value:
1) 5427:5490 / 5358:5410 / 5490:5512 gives 0.01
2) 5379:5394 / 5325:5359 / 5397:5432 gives -0.04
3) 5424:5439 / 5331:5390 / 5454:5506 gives -0.03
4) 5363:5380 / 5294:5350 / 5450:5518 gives 0.00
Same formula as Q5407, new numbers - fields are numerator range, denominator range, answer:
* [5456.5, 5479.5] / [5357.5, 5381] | 0.97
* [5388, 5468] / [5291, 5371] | 1.01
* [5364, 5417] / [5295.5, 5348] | 1.01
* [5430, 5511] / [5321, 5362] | 1.01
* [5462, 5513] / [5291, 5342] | 1.01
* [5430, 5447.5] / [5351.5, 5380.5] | 1.04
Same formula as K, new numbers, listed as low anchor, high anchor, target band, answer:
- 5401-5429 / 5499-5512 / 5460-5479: 0.03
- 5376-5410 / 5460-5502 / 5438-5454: -0.01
